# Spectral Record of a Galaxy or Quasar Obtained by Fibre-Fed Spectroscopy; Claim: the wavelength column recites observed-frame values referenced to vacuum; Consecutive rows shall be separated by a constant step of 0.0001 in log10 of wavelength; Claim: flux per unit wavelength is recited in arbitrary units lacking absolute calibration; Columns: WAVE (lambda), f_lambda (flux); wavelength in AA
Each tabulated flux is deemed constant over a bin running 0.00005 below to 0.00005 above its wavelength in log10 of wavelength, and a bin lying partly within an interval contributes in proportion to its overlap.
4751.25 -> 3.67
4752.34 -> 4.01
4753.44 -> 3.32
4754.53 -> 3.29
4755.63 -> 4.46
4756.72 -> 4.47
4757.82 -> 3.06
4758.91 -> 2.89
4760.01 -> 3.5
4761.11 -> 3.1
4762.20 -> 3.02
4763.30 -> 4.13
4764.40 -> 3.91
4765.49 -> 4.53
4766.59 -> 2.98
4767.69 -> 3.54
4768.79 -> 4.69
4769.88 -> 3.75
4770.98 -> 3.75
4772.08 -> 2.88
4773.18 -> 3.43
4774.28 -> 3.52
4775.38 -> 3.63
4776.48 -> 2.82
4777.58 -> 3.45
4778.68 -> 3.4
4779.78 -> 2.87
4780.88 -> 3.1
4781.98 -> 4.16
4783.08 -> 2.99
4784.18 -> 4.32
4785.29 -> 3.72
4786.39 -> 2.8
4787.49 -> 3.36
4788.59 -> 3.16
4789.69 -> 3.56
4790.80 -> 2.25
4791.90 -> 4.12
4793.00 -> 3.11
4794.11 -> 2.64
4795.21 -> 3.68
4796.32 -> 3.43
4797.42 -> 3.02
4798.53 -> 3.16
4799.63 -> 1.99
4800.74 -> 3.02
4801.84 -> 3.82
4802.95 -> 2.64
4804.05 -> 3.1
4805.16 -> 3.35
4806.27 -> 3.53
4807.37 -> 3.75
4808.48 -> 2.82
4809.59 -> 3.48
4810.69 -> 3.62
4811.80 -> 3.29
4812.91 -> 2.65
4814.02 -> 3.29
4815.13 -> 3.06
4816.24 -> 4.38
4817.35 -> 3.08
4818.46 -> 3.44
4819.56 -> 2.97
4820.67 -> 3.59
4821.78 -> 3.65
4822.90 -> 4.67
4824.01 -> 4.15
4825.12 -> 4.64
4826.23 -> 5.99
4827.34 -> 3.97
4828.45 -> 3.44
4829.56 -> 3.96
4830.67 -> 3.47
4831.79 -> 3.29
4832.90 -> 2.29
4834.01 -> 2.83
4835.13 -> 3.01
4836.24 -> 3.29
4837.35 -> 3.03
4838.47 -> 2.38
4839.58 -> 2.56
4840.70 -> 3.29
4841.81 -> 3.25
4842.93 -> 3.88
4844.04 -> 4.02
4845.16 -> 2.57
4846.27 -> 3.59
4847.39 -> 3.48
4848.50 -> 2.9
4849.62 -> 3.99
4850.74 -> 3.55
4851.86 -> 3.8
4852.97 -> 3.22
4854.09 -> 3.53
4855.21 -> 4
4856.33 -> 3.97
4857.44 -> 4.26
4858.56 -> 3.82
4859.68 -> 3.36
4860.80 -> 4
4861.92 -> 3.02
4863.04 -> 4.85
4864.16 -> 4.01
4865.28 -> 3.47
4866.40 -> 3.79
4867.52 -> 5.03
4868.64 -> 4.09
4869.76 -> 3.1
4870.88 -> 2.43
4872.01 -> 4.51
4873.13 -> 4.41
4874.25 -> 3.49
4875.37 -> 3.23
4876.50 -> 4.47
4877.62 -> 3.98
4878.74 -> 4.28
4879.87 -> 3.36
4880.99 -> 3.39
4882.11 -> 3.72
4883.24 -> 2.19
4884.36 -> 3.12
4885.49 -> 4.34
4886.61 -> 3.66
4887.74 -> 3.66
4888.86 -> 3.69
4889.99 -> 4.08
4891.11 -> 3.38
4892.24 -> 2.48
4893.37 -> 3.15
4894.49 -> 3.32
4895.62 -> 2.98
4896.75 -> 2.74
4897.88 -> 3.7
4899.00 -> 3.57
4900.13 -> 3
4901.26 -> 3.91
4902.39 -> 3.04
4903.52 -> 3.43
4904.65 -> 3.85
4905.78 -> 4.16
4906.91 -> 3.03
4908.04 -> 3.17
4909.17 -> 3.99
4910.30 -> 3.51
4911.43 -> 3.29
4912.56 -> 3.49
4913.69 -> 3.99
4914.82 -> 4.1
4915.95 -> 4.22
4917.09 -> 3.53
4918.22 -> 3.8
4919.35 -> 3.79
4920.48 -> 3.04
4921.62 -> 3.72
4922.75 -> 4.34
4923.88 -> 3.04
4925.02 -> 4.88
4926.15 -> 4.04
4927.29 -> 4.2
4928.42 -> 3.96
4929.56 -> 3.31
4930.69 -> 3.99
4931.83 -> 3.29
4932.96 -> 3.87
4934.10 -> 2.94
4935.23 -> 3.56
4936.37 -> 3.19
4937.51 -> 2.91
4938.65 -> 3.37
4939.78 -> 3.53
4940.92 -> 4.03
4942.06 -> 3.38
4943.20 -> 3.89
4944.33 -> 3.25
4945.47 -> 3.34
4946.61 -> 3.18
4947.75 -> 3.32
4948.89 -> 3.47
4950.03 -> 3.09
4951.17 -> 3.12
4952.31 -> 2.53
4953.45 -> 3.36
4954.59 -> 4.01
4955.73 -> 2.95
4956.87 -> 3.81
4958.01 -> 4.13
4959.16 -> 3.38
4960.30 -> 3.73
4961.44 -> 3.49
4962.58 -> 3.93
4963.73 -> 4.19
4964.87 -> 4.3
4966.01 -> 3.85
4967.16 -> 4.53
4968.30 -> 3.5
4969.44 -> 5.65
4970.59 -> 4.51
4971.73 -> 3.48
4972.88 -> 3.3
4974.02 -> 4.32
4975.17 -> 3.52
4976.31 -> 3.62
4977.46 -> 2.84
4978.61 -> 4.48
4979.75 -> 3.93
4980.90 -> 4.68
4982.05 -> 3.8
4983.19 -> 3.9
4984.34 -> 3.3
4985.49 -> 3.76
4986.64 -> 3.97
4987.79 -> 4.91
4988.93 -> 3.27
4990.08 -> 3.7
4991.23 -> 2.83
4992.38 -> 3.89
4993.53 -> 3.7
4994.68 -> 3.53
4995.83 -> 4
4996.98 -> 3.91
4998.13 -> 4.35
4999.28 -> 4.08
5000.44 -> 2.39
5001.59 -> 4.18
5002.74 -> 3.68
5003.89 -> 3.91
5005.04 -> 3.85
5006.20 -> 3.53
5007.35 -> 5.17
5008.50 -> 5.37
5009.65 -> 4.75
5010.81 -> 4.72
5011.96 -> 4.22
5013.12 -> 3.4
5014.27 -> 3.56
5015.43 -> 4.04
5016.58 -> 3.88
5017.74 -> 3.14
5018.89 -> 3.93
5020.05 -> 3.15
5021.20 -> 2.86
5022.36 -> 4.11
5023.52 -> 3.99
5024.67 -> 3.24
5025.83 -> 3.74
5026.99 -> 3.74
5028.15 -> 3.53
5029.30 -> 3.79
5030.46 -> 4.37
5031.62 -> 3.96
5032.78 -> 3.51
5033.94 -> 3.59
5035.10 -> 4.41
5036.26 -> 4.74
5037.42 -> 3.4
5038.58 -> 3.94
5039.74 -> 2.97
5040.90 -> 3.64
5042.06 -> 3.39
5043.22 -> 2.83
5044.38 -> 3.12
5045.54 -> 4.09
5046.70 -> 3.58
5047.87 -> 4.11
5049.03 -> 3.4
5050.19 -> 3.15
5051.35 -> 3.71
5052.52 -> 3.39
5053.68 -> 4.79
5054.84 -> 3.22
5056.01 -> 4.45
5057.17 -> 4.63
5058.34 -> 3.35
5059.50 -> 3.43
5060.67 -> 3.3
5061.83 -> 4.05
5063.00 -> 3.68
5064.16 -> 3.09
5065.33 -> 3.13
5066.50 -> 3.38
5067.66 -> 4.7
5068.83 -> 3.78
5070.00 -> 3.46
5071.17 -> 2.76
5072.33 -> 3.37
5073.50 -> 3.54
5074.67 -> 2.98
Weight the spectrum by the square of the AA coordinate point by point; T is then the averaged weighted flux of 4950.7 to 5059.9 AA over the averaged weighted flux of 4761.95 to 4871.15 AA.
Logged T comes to 1.18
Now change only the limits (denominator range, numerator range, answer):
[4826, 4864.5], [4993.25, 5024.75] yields 1.18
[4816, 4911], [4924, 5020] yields 1.10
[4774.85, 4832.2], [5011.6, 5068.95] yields 1.18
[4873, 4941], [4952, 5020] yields 1.12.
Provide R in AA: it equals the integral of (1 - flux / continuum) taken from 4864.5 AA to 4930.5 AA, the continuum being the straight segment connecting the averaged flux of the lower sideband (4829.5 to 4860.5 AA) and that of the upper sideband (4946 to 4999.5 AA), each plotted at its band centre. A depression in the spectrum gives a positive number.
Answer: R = -1.9 AA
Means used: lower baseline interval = 3.37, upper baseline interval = 3.77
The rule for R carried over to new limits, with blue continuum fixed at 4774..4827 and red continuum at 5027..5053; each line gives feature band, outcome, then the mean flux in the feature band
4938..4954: 1.0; 3.35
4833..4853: 1.3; 3.24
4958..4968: -0.9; 3.92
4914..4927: -1.2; 3.87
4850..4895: -2.4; 3.68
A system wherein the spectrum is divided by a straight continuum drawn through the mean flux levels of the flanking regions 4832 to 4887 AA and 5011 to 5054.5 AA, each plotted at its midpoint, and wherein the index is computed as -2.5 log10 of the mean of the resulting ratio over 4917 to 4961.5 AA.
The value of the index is 0.02 mag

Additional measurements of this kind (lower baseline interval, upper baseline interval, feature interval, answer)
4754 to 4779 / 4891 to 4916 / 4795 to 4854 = 0.04 mag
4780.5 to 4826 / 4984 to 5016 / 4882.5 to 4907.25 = 0.08 mag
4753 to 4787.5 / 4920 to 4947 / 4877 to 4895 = 0.03 mag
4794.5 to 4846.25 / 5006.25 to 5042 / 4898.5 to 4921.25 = 0.00 mag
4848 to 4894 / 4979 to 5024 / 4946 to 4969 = 0.06 mag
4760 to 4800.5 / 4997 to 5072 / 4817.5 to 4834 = -0.10 mag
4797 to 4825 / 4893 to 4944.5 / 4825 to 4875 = -0.05 mag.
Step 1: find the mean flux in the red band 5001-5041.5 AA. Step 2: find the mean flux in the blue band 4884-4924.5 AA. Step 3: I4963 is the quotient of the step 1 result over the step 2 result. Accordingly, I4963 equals 1.1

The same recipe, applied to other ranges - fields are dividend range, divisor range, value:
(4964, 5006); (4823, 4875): 1.06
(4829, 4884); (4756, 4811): 1.05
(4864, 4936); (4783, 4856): 1.07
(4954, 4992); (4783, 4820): 1.19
